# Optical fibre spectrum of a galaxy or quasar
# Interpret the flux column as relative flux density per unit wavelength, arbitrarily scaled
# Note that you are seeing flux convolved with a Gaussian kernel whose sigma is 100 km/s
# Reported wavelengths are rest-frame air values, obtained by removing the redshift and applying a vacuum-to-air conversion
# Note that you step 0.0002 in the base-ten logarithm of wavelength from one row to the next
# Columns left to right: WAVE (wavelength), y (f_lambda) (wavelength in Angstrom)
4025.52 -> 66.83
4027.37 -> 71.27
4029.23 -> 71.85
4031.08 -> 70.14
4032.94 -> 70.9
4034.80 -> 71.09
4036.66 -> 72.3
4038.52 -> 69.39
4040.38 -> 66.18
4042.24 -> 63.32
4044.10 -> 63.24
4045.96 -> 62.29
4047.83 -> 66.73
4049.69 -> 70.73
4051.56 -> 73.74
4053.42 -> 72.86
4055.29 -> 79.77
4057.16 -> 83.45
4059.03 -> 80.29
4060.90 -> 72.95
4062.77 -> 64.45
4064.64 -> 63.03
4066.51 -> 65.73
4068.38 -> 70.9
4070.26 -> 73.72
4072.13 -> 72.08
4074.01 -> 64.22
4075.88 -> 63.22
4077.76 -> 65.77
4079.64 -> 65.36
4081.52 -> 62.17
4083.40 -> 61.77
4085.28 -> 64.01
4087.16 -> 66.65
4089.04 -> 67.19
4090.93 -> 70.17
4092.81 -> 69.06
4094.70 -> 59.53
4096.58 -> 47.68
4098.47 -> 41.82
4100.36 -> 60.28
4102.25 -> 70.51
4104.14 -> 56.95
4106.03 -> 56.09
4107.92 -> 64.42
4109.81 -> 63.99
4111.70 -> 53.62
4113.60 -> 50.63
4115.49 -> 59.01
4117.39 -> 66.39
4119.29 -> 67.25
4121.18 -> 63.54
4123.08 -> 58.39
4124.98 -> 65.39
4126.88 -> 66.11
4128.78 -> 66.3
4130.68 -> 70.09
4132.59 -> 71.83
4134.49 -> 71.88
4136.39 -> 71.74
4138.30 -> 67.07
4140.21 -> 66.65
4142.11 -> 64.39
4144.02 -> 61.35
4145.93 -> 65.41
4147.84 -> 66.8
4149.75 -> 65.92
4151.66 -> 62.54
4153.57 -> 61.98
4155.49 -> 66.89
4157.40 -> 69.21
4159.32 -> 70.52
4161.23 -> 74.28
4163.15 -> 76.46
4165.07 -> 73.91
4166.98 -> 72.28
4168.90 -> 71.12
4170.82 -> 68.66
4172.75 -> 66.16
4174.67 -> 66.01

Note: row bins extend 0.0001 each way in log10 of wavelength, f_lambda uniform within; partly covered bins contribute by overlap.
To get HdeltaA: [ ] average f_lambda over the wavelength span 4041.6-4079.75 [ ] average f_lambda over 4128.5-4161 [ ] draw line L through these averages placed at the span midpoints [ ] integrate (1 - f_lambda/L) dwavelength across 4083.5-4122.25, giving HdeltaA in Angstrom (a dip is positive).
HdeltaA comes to 4.2 Angstrom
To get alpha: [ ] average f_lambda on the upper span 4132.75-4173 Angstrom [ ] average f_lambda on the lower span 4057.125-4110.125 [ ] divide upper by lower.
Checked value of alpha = 1.1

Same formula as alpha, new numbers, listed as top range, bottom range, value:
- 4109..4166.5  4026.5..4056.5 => 0.95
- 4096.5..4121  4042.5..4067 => 0.83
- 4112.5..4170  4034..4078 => 0.96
